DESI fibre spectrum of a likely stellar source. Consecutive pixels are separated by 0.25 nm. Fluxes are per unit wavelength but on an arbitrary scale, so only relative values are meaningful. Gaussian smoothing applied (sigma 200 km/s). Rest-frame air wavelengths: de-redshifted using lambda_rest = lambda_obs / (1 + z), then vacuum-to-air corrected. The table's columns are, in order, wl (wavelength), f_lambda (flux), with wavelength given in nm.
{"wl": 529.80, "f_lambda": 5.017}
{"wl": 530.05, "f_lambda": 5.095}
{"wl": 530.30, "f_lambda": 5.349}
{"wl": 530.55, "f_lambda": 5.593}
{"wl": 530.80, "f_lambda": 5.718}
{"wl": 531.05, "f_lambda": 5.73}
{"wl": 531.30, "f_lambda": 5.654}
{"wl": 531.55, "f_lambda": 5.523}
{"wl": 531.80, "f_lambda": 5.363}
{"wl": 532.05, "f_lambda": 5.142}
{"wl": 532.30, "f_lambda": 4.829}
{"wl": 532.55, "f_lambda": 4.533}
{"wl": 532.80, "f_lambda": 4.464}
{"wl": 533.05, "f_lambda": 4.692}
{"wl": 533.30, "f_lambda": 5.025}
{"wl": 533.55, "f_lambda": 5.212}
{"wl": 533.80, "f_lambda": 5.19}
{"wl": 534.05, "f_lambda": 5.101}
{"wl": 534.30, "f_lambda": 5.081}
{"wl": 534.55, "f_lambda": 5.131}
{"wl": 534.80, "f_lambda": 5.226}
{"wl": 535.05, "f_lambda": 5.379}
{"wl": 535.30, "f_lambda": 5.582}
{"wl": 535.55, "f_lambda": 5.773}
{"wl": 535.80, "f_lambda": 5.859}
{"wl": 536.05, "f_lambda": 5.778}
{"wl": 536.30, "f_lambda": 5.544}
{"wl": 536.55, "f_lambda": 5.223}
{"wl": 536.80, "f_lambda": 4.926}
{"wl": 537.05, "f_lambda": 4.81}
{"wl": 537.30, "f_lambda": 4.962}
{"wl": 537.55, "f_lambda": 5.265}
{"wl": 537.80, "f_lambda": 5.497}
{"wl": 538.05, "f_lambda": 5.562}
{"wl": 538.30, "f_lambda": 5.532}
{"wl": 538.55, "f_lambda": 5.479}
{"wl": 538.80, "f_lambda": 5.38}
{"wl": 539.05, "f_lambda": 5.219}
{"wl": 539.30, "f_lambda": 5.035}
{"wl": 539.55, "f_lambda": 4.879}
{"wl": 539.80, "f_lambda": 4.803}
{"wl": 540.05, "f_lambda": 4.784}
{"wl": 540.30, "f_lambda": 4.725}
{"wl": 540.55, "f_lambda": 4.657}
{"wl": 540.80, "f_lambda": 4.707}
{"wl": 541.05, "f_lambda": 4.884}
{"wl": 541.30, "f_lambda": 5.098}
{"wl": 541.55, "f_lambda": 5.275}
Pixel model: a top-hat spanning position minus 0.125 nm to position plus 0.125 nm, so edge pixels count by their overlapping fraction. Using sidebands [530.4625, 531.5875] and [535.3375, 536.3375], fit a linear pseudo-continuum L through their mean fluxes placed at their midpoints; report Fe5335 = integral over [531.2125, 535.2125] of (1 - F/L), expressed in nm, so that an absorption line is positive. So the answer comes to 0.42 nm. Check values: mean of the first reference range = 5.65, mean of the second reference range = 5.74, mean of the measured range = 5.1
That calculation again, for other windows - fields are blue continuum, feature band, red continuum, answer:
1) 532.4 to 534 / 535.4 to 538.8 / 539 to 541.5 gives -0.37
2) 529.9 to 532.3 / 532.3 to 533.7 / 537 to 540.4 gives 0.15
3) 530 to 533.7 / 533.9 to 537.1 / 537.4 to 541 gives -0.12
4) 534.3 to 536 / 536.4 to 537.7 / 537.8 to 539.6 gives 0.08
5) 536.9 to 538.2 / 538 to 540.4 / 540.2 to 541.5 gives -0.05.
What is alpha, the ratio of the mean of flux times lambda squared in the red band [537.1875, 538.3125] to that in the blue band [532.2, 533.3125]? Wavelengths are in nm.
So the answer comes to 1.2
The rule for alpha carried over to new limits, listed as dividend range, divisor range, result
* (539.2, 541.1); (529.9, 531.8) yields 0.90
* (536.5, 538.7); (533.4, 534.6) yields 1.04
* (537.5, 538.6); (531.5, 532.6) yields 1.10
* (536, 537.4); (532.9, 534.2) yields 1.04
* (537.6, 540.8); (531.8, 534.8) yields 1.05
